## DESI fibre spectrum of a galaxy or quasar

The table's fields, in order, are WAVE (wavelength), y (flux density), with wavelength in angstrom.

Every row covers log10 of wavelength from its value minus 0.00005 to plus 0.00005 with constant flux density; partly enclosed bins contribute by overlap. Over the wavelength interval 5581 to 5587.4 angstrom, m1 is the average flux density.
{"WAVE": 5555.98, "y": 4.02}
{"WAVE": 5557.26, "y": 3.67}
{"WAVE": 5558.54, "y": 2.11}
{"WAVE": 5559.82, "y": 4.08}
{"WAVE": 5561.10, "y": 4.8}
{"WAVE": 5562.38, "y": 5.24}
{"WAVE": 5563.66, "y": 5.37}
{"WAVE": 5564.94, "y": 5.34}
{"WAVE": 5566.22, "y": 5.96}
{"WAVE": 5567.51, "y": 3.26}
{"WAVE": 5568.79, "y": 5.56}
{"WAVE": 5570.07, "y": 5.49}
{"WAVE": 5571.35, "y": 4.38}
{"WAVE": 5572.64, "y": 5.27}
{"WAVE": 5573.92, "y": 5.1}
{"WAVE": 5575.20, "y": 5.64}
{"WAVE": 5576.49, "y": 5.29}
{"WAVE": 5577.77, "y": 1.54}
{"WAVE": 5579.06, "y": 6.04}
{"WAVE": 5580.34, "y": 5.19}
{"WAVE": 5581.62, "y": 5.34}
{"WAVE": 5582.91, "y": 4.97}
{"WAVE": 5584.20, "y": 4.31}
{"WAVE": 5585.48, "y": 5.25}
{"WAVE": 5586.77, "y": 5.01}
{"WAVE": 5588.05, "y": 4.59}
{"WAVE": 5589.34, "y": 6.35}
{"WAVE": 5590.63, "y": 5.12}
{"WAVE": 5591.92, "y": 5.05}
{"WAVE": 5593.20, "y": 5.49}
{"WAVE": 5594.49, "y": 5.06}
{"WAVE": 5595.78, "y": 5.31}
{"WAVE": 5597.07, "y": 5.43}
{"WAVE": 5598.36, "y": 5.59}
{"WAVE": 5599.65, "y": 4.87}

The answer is 4.97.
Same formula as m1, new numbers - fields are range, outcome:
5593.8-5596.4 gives 5.18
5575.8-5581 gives 4.53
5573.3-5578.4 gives 4.4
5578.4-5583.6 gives 5.36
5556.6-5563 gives 3.98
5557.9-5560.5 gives 3.12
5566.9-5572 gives 4.68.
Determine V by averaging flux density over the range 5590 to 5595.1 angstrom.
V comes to 5.18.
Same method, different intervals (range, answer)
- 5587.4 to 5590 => 5.47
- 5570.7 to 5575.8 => 5.1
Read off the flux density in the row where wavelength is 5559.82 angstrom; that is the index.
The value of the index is 4.08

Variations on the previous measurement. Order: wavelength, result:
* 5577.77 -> 1.54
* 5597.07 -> 5.43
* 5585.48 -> 5.25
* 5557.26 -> 3.67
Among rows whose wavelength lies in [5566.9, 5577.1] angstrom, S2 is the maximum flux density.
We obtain 5.64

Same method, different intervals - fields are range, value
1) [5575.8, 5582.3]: 6.04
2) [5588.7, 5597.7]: 6.35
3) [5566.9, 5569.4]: 5.56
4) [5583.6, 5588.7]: 5.25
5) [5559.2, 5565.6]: 5.37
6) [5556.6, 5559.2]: 3.67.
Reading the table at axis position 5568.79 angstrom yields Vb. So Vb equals 5.56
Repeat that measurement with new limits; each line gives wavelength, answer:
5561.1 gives 4.8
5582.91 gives 4.97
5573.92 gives 5.1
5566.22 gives 5.96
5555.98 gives 4.02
